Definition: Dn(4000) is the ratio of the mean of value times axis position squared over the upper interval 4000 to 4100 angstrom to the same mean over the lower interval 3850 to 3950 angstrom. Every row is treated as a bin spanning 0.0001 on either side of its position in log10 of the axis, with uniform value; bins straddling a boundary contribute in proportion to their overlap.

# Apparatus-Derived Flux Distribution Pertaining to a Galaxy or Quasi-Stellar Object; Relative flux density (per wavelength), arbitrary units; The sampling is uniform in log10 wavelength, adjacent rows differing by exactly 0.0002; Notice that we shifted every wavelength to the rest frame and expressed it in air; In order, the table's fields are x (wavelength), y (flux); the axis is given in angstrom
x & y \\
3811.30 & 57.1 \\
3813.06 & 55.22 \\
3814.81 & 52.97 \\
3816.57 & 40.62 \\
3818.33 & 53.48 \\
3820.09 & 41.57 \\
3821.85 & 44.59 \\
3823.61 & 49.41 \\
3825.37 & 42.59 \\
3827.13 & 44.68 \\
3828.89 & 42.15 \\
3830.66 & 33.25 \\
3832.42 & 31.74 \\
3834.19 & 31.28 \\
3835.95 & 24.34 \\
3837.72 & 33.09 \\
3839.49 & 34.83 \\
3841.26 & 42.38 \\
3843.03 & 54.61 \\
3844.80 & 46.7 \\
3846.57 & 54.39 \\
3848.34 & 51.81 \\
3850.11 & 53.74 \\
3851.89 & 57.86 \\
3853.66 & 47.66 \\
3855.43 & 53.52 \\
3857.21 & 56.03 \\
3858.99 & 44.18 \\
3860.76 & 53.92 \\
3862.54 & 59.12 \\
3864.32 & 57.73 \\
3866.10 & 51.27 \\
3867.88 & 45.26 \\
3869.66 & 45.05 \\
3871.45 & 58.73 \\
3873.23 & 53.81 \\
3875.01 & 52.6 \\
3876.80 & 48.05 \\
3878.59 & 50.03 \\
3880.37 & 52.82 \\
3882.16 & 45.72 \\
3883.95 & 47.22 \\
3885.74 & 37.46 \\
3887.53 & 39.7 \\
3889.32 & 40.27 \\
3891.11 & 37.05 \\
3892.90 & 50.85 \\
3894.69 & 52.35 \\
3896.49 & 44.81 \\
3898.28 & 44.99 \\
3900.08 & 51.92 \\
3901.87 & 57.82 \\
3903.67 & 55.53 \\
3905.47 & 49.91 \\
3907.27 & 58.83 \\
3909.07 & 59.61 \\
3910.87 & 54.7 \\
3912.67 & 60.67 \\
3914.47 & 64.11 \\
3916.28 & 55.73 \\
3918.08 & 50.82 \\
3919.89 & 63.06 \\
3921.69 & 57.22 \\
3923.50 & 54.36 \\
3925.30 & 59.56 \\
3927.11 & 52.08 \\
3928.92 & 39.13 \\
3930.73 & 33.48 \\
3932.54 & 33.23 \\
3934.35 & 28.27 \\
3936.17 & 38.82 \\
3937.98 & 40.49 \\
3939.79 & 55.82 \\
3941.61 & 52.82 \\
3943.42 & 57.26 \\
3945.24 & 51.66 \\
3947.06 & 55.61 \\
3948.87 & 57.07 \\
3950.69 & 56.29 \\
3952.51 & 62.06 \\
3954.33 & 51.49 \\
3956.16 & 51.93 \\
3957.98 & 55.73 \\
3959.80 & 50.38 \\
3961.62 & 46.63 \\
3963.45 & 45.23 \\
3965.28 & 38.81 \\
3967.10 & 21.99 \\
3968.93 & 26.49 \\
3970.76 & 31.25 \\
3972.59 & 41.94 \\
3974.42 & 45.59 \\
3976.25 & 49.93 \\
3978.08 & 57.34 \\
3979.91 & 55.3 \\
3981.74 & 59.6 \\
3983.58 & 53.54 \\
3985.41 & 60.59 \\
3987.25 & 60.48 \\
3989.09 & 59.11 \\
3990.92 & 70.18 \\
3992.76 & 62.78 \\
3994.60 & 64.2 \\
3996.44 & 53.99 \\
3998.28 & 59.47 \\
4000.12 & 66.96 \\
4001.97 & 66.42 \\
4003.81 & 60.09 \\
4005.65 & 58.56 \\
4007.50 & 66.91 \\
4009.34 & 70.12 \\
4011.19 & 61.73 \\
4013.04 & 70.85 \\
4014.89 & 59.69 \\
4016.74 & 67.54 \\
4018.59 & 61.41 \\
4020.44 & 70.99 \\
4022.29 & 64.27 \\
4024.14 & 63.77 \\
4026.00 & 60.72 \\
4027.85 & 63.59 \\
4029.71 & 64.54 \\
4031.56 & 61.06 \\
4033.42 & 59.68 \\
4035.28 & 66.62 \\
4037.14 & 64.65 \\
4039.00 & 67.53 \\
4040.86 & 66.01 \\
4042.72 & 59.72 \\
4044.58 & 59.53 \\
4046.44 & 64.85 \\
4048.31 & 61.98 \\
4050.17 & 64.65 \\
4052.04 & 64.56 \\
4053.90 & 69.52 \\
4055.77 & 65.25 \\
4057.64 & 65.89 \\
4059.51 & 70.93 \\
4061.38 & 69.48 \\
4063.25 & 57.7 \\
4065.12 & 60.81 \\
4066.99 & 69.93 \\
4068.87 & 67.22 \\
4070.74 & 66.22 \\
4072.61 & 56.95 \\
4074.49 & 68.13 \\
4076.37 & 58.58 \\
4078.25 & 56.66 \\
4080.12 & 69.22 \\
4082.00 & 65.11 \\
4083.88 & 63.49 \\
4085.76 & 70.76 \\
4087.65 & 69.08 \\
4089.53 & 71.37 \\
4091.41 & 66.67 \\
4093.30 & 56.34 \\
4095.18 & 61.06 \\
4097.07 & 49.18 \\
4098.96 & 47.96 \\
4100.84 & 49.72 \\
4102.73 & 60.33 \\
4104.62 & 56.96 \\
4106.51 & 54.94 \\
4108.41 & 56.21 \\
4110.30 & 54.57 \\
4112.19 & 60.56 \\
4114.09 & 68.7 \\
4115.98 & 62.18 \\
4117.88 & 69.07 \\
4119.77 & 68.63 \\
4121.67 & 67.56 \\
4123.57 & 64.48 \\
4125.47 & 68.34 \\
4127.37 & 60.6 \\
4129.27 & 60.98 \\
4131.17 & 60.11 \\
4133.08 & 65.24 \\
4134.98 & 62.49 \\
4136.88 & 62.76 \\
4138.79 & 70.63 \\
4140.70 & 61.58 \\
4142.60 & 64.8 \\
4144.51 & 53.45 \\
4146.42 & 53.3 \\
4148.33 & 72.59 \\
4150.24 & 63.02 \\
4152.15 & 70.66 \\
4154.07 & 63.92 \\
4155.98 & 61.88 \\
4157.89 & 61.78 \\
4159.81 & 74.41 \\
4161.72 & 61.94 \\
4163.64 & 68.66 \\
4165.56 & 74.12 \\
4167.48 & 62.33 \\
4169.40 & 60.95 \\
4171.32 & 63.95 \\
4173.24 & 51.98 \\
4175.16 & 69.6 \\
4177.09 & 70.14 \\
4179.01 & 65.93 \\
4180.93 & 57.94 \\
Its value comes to 1.36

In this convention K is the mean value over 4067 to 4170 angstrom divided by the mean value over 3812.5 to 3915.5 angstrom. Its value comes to 1.3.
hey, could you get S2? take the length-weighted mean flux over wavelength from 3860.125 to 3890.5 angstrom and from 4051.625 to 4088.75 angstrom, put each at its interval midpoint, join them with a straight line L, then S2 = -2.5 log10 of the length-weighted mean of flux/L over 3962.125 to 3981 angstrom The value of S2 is 0.344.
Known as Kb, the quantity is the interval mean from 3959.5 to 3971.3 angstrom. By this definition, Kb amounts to 36.7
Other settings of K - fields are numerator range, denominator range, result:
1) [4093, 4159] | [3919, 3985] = 1.27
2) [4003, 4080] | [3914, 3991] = 1.29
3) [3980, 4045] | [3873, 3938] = 1.28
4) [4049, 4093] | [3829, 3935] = 1.35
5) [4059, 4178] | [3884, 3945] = 1.28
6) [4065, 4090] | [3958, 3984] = 1.46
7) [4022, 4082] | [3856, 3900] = 1.31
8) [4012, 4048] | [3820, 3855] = 1.48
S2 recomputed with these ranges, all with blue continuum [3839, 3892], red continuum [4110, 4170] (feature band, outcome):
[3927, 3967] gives 0.138 mag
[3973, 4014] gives -0.076 mag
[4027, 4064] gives -0.092 mag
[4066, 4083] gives -0.060 mag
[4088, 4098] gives 0.006 mag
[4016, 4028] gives -0.121 mag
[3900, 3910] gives -0.091 mag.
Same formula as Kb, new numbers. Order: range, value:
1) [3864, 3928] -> 51.7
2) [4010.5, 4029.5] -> 64.5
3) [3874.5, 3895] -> 45.9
